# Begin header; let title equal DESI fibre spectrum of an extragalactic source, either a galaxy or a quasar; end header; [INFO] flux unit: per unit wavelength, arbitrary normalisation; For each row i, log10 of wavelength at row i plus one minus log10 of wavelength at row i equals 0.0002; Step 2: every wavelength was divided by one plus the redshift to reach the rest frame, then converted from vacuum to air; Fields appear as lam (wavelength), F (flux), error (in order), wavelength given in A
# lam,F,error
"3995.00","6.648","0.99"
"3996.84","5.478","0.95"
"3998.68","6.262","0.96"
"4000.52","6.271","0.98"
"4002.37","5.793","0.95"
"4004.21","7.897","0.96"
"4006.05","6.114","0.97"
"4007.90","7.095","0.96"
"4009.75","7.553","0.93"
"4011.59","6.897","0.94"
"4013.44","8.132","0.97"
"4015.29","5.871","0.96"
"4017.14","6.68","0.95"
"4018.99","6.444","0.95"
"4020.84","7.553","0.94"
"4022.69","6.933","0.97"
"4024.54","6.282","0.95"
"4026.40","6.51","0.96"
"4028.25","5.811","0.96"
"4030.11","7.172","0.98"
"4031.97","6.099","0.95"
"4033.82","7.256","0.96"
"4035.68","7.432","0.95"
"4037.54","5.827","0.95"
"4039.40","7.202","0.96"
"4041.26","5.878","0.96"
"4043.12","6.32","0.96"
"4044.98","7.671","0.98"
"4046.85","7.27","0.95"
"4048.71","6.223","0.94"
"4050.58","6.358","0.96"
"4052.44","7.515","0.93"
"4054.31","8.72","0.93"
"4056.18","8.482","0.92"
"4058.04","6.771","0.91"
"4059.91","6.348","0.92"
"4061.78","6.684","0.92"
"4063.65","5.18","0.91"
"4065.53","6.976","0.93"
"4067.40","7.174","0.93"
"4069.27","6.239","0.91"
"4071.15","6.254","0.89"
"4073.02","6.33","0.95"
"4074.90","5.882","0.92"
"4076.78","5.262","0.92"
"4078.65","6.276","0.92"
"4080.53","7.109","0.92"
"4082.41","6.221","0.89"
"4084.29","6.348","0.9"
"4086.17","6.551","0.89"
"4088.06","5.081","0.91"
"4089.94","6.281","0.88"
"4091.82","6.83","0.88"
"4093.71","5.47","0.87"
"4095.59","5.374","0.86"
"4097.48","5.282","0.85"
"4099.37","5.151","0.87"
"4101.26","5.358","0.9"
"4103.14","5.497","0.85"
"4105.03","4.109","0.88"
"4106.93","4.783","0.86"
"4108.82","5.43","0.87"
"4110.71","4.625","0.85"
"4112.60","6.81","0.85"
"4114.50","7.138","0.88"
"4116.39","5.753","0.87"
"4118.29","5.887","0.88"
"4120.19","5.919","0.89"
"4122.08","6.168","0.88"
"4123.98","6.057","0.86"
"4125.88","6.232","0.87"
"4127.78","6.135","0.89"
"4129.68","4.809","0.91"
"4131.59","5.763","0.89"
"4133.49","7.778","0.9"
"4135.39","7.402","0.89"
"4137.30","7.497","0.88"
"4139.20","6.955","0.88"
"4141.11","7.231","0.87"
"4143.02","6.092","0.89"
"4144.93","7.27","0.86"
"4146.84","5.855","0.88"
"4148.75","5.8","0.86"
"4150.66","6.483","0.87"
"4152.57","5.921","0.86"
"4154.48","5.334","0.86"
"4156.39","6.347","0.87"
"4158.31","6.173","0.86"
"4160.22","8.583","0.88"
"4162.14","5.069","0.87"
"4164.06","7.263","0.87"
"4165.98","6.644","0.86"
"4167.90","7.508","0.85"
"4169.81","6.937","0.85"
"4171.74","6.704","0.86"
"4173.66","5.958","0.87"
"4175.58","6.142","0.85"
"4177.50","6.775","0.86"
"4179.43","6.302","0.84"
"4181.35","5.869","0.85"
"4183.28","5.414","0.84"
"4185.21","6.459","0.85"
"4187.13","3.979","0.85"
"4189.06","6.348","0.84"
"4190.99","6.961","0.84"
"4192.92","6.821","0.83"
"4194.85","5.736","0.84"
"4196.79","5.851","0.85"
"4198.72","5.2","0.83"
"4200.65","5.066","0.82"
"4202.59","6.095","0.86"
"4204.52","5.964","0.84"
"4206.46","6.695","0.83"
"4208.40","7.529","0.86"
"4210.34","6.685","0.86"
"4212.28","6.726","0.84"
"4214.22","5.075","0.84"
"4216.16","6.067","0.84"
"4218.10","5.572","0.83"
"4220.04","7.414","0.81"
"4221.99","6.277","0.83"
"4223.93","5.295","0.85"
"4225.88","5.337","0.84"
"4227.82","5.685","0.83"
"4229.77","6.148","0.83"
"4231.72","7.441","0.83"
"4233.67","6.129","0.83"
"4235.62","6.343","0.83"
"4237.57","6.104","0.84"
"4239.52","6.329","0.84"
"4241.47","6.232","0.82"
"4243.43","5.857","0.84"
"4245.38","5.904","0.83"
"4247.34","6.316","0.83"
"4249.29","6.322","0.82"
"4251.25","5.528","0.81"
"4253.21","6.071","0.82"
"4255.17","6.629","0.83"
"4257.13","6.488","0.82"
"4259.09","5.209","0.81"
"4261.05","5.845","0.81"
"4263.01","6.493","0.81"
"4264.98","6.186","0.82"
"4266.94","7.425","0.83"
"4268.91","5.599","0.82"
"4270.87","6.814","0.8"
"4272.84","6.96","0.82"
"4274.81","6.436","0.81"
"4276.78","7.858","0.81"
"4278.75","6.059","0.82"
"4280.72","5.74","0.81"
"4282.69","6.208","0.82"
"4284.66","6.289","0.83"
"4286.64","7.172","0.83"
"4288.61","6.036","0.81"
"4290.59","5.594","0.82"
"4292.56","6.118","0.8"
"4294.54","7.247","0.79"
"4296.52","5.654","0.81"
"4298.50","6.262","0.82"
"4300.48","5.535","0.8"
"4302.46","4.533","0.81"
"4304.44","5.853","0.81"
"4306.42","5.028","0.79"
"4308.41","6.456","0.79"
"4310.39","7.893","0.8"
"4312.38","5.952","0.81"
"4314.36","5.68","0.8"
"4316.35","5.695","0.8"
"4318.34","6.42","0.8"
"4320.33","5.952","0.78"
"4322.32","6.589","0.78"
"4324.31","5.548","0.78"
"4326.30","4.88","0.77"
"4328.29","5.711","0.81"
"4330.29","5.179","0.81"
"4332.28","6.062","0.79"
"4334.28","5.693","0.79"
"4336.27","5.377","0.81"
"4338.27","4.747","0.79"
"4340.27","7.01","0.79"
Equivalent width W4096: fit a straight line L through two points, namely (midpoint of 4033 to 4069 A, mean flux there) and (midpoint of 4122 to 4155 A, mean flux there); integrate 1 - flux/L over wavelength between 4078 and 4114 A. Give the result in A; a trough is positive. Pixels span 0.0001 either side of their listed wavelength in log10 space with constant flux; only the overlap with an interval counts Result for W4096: 5.0 A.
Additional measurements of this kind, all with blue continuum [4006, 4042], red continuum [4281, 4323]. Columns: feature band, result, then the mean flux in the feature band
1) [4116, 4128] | 0.9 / 6.03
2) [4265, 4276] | -0.8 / 6.63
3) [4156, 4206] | 1.1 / 6.24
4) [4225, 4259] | 0.5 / 6.15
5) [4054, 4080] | 0.3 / 6.57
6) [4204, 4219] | 0.0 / 6.3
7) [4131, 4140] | -0.9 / 7.14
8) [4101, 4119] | 2.8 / 5.54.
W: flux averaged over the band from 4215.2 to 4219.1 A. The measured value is 5.84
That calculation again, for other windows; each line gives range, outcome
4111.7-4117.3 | 6.57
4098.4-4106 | 5.03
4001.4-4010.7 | 6.89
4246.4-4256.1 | 6.17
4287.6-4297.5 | 6.13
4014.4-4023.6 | 6.7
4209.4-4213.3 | 6.68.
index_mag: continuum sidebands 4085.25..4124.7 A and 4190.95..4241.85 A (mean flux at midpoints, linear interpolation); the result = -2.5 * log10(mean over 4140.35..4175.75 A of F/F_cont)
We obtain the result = -0.10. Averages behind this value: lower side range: 5.69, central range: 6.49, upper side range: 6.16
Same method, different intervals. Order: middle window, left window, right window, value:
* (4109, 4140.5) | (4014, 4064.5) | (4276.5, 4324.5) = 0.044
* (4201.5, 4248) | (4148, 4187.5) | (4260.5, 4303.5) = 0.014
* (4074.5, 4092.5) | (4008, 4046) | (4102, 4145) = 0.036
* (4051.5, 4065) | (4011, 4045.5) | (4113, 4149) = -0.072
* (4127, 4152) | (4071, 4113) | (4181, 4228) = -0.121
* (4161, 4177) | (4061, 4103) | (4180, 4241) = -0.083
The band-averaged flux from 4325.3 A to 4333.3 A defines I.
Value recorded 5.46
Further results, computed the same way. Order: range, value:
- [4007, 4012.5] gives 7.19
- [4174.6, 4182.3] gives 6.28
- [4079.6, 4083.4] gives 6.66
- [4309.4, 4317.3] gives 6.31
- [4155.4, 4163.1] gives 6.54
